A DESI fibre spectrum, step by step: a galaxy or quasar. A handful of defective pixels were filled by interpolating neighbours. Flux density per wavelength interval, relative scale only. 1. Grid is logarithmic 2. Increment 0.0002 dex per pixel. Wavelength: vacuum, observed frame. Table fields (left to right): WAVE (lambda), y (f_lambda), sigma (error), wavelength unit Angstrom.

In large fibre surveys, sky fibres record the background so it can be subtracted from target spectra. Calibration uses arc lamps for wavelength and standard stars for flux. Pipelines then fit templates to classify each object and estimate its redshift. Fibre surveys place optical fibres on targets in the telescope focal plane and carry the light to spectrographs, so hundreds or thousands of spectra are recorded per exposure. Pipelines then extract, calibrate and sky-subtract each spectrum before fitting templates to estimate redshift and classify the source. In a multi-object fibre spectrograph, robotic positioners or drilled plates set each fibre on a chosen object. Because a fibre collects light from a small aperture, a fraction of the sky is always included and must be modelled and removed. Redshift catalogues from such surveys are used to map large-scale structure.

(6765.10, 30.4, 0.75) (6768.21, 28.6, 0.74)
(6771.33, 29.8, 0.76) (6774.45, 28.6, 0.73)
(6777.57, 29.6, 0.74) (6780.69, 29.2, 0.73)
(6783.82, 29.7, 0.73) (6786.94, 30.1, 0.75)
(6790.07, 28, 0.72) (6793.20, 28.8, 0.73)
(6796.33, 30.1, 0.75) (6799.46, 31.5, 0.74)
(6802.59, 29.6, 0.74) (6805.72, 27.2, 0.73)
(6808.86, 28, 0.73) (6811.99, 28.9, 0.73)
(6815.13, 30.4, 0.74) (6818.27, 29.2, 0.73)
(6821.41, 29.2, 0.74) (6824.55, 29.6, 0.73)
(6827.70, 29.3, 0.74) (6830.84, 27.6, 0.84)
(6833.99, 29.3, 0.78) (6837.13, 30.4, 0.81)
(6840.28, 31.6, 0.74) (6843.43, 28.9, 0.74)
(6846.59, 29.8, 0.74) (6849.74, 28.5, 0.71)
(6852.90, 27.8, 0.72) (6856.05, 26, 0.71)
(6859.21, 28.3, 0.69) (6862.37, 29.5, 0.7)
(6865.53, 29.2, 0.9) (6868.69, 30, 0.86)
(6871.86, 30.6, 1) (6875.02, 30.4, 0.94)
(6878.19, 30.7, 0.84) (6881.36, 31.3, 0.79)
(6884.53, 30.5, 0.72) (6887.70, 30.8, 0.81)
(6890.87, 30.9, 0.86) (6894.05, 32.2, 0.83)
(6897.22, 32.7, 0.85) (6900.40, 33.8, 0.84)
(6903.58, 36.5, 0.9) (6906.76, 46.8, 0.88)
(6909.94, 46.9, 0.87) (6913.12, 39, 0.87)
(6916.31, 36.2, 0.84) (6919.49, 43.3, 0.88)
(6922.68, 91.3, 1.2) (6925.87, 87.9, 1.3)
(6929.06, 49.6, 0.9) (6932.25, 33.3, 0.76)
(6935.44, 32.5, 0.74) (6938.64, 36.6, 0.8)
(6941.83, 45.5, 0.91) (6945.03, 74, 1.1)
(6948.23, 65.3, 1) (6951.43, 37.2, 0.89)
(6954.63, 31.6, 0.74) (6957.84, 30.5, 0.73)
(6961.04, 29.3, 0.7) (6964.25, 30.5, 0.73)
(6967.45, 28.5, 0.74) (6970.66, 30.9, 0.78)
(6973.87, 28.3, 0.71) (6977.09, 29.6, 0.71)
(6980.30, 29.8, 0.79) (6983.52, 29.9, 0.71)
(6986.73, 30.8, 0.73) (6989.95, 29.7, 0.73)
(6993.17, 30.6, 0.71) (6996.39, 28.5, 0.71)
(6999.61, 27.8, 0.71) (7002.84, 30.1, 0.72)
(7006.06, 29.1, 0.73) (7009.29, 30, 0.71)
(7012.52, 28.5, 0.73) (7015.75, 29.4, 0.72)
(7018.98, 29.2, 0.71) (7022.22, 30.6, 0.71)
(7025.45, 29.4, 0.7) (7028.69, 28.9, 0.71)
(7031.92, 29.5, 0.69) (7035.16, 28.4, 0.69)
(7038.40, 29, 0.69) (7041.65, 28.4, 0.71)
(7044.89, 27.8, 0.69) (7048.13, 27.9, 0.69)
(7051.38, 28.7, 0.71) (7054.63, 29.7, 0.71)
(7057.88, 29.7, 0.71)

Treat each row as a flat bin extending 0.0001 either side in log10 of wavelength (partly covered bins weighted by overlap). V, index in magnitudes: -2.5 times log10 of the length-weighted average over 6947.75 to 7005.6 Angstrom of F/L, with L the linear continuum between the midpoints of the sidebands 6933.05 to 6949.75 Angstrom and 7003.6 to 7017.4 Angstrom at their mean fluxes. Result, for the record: 0.24 mag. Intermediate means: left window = 49.9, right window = 29.3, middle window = 31.5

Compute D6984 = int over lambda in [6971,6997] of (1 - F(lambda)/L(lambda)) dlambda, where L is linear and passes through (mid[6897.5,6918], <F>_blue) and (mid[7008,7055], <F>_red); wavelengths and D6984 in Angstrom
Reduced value 2.5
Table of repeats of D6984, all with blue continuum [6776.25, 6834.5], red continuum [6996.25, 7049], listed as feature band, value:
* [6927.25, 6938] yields -3.8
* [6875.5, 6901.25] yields -2.1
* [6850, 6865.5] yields 0.6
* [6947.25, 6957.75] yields -4.5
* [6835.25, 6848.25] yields -0.4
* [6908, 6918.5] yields -4.3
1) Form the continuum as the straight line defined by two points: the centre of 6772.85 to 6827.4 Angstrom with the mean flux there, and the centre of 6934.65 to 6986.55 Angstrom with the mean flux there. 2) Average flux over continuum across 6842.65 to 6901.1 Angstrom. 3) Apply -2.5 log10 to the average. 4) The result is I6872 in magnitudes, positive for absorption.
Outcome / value 0.09 mag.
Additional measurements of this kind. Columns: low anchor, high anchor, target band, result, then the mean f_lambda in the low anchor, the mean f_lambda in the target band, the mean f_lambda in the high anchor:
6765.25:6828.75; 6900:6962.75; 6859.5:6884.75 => 0.278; 29.3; 30.2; 46.6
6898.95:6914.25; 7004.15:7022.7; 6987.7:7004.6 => 0.066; 40.7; 29.4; 29.4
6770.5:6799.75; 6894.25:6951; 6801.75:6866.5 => 0.235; 29.4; 29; 48.3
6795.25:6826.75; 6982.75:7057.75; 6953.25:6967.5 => -0.036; 29.4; 30.2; 29.2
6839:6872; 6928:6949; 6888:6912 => 0.064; 29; 36.8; 47.4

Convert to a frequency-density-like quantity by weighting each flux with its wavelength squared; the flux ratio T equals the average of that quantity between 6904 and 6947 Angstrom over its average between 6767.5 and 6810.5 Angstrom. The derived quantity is 1.81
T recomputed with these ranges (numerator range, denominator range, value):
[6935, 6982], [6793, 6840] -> 1.33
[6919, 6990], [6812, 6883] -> 1.46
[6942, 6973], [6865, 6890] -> 1.33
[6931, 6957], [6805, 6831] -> 1.59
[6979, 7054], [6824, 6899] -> 1.02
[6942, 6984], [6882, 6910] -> 1.08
